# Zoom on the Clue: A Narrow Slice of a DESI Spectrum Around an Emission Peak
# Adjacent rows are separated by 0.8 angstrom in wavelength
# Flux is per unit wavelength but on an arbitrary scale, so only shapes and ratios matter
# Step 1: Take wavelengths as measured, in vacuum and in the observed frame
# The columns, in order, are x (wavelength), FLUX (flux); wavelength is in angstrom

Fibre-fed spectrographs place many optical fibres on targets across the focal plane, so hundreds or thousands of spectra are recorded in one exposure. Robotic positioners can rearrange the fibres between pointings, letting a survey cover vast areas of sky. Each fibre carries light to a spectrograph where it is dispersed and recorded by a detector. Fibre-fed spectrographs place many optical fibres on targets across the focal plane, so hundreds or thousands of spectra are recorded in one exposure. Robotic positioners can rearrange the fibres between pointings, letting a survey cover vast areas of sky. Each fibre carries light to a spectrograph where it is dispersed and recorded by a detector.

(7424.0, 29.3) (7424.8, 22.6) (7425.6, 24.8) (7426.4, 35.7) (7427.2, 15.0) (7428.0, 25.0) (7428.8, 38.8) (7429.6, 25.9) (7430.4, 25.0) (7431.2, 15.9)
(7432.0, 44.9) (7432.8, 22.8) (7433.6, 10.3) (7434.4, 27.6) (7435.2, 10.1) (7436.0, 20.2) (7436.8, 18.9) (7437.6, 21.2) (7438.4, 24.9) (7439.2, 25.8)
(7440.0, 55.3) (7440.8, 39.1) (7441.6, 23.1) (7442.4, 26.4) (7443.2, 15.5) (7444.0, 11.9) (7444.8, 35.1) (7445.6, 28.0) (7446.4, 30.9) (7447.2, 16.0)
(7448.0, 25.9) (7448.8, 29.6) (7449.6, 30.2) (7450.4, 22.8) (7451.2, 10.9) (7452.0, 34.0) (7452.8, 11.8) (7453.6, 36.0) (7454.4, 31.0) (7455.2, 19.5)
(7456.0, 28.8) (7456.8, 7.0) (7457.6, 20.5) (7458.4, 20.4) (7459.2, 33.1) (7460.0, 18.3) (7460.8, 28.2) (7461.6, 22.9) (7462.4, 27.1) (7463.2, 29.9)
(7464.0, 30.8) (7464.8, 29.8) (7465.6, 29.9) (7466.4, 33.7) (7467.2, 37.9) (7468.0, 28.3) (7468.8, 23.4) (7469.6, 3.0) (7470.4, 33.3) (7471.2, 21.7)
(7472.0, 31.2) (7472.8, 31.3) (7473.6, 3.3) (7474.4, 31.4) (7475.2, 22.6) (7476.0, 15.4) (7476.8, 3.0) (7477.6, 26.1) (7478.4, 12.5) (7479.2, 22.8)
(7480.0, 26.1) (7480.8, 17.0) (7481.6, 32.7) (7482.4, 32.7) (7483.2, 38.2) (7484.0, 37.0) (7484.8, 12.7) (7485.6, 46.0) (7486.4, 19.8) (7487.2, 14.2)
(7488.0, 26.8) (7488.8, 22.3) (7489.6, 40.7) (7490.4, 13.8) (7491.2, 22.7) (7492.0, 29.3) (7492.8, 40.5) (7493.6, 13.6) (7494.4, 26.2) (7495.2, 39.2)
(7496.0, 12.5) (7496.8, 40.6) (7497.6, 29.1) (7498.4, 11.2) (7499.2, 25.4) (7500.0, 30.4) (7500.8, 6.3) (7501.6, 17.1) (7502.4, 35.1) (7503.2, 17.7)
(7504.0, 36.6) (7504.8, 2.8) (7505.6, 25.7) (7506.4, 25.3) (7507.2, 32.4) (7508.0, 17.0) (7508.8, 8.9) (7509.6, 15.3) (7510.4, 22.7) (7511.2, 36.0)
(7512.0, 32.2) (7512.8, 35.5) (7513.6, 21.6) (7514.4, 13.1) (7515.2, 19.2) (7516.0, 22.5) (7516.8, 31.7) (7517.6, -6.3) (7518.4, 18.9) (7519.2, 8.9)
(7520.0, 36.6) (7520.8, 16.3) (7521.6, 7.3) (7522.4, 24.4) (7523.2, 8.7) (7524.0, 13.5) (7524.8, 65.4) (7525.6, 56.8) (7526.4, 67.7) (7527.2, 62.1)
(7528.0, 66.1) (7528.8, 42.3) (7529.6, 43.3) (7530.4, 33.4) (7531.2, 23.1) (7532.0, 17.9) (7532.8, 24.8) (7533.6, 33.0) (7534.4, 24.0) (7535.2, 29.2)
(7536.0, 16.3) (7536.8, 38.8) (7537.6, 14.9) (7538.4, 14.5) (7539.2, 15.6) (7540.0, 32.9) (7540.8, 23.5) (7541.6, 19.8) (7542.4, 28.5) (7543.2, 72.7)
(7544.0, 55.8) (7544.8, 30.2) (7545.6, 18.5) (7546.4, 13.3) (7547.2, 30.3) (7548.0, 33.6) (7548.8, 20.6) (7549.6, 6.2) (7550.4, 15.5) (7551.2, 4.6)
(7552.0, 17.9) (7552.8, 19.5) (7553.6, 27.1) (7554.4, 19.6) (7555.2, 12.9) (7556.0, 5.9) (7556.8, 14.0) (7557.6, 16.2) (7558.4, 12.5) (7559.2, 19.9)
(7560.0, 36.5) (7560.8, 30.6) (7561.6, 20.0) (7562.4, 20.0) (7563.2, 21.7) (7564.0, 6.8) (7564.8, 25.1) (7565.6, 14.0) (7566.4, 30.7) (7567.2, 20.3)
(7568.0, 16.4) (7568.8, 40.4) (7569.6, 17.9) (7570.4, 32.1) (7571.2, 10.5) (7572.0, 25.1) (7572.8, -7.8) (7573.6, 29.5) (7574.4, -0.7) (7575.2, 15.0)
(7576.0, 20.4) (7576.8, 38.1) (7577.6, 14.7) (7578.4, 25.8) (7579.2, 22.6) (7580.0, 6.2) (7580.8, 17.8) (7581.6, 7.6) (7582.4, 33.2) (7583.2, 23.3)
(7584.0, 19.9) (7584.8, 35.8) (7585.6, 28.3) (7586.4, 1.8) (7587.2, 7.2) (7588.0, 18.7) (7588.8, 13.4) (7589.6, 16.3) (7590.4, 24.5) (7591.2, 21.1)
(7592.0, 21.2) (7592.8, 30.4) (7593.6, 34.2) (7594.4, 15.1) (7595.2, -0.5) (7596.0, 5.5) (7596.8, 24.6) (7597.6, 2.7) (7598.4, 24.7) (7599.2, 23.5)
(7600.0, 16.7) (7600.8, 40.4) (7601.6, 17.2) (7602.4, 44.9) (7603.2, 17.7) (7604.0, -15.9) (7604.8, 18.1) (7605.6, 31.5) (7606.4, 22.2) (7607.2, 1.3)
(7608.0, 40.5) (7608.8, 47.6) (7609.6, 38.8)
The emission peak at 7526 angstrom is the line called [S II]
